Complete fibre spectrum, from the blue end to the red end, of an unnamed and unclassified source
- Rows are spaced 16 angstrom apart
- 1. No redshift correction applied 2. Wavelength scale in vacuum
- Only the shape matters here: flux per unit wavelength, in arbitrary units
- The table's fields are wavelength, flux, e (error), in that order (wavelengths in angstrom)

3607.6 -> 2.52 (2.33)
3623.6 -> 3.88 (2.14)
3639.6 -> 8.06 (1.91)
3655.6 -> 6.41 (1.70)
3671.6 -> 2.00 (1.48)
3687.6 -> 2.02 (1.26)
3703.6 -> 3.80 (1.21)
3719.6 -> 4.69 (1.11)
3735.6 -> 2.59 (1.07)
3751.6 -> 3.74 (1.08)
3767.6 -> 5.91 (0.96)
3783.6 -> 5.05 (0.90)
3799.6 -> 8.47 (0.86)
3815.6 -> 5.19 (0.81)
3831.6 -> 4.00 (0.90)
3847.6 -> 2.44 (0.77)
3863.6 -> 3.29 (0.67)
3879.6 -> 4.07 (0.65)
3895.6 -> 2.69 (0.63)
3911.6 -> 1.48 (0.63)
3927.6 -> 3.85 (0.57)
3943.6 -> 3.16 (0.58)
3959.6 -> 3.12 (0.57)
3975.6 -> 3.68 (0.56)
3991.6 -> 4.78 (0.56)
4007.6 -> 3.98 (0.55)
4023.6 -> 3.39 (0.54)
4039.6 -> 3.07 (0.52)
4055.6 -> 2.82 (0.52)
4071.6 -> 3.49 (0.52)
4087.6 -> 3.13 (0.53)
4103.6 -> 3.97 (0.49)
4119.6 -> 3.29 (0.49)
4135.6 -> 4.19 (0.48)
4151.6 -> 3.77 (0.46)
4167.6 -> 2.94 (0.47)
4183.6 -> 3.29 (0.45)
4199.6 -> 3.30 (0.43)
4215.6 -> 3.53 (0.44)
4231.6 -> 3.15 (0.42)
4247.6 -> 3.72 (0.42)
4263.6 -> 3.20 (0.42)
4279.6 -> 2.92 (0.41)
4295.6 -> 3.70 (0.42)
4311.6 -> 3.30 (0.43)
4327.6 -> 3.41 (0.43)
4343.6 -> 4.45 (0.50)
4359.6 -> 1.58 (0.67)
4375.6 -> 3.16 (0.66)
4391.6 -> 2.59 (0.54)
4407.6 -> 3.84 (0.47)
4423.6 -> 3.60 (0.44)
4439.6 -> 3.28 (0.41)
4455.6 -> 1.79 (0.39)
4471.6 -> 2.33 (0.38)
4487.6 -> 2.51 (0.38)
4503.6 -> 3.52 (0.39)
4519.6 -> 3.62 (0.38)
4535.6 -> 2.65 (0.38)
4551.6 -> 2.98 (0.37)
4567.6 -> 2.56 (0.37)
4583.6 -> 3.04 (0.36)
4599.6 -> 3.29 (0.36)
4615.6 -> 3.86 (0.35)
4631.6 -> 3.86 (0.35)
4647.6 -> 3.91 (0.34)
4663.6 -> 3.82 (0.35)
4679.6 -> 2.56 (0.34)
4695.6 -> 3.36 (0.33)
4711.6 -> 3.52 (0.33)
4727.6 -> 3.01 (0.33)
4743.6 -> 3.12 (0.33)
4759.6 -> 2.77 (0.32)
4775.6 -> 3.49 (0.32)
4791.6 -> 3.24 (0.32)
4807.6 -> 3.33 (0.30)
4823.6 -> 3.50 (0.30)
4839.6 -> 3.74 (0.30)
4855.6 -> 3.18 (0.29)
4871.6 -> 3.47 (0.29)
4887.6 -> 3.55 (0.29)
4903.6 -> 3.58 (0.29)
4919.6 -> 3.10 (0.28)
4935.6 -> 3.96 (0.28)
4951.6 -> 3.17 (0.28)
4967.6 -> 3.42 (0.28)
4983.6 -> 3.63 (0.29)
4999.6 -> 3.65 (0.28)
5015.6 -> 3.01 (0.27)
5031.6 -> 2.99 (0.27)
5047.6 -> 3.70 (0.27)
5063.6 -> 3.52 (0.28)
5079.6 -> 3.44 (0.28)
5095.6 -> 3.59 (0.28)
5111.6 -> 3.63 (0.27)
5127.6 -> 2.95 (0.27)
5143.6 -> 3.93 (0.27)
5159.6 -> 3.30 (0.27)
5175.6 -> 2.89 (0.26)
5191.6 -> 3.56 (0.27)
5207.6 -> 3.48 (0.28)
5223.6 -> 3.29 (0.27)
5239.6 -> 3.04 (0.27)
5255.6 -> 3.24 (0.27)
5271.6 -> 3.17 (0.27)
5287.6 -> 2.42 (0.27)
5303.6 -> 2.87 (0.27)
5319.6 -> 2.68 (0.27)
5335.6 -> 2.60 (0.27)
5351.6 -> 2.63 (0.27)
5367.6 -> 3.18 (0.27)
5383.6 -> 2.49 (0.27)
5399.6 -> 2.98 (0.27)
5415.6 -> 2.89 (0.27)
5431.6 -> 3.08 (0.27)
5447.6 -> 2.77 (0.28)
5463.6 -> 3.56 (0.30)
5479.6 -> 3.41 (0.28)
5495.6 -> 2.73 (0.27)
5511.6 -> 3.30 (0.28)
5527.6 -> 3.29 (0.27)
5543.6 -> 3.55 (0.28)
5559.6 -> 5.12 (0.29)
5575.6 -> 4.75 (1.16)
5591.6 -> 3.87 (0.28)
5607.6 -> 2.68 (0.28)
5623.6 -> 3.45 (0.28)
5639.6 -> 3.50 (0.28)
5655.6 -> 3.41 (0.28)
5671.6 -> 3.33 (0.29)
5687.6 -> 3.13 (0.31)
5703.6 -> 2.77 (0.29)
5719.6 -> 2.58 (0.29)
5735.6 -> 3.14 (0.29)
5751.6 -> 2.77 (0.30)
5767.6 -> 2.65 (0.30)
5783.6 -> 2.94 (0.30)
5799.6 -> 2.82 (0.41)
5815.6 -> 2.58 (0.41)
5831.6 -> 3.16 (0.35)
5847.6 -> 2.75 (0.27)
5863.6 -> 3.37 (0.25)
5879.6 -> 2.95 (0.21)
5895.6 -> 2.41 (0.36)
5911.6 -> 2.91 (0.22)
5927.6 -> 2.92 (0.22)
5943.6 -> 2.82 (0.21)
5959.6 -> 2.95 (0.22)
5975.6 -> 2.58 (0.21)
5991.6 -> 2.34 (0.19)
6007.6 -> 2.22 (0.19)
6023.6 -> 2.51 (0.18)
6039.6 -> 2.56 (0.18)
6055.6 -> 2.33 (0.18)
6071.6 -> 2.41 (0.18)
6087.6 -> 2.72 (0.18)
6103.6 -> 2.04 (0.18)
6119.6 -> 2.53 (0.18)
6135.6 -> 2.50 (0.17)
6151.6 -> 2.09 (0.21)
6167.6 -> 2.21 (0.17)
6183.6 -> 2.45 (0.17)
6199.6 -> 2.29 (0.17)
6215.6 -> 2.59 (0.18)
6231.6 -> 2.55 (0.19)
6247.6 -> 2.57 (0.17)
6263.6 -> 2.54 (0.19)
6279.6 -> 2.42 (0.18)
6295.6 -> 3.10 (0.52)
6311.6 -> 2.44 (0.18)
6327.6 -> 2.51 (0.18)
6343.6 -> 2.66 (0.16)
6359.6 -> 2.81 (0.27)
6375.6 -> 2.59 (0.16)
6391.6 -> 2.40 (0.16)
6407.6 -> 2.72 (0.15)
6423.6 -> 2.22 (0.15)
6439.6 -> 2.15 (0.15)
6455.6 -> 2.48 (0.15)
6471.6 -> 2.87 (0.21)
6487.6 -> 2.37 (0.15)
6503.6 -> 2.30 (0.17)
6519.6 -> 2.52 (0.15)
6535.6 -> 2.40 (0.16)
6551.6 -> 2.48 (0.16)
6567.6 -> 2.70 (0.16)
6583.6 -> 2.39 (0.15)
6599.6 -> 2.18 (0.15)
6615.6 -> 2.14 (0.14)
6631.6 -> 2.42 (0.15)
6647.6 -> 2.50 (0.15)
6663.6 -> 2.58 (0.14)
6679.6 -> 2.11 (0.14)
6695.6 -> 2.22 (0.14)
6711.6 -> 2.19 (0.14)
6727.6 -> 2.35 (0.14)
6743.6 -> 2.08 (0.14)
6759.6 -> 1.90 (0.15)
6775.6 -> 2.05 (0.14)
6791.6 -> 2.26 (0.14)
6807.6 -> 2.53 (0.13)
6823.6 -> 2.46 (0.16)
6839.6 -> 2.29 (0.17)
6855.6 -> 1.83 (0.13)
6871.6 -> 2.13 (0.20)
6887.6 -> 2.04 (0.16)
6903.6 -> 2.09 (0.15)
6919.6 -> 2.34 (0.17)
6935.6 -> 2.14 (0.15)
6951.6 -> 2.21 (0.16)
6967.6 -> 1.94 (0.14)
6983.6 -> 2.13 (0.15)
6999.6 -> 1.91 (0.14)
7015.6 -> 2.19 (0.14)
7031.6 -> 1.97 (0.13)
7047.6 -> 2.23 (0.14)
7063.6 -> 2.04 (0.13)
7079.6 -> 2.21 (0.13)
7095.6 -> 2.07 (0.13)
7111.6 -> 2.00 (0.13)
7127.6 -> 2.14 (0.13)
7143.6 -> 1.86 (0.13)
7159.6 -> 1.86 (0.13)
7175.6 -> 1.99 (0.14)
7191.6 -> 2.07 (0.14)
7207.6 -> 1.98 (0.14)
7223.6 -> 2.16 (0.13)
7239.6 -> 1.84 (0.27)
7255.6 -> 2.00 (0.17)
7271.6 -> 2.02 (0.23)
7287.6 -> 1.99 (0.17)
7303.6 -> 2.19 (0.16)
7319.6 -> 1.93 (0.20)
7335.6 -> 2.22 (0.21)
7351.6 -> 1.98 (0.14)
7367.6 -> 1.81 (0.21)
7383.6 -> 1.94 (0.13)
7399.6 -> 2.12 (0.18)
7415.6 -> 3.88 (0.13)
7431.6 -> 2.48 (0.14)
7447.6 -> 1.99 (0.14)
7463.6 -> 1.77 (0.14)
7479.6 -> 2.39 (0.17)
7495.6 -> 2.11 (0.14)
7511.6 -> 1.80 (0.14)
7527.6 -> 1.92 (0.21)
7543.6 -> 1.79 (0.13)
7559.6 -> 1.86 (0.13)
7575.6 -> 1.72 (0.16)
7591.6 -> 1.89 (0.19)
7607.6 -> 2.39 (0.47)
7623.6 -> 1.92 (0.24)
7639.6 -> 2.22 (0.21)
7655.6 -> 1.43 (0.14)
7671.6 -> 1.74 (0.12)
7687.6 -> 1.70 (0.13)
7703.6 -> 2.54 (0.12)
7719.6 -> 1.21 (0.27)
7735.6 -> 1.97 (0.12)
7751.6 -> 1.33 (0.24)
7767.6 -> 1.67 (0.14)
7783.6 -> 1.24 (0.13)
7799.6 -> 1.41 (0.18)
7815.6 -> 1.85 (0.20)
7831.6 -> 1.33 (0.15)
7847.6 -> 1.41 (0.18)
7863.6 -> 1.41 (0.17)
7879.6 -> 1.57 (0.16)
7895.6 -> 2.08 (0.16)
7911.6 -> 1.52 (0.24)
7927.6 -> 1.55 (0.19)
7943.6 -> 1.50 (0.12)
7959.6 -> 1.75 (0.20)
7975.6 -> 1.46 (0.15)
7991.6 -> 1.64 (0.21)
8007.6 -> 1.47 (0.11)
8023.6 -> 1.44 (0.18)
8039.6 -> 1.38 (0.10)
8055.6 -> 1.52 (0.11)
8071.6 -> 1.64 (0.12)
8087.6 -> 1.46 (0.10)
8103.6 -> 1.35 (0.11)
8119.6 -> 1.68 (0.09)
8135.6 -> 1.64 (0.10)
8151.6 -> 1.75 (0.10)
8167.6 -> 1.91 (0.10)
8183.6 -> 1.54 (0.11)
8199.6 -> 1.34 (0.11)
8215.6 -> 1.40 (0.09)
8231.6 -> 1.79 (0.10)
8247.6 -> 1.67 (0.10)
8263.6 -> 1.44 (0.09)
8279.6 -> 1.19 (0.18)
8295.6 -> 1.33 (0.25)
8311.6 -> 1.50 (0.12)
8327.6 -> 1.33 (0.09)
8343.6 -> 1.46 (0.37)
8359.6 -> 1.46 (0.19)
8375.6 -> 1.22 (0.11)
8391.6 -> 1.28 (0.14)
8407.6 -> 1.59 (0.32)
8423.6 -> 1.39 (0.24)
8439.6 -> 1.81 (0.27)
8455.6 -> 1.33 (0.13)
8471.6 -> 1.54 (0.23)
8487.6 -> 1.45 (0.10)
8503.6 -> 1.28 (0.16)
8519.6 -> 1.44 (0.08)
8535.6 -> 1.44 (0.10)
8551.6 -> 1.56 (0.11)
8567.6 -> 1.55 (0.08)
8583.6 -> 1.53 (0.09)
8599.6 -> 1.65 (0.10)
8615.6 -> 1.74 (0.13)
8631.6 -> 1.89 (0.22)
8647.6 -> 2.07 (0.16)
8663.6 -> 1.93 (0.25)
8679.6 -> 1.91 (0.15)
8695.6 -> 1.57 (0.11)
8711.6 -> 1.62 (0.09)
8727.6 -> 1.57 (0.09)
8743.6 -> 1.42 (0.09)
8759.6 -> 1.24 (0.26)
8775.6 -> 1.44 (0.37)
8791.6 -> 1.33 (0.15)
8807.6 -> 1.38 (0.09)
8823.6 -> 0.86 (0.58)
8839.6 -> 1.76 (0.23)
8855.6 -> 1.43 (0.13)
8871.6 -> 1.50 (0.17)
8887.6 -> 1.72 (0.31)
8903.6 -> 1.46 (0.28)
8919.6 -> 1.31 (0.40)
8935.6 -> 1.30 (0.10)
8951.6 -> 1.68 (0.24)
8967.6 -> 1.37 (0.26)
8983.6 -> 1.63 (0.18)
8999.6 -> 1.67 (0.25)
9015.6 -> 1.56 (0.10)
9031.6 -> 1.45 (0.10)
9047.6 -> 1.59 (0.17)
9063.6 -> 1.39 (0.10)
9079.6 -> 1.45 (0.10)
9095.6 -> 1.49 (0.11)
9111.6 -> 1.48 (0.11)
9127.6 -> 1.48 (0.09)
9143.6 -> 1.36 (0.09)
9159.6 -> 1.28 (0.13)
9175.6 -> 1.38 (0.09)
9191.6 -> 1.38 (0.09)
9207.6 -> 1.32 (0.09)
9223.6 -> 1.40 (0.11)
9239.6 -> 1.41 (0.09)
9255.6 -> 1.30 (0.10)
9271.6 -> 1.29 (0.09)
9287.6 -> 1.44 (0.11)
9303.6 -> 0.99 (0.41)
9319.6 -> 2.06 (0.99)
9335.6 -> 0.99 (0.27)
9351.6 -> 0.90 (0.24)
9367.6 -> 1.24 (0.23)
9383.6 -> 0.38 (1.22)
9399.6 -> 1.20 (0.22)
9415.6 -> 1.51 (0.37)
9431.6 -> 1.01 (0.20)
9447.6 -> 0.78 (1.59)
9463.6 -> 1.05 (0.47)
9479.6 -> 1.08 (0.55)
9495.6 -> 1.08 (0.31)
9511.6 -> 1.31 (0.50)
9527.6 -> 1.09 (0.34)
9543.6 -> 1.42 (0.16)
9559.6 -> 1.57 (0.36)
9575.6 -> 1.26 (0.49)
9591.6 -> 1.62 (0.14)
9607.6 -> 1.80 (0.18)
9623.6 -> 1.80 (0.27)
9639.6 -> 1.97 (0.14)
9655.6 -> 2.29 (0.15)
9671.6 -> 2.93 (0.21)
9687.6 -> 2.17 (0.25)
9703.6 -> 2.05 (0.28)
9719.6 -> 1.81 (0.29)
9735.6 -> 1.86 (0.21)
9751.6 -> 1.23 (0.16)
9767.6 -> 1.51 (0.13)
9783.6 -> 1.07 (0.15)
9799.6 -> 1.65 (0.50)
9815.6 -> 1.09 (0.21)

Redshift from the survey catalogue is 0.99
